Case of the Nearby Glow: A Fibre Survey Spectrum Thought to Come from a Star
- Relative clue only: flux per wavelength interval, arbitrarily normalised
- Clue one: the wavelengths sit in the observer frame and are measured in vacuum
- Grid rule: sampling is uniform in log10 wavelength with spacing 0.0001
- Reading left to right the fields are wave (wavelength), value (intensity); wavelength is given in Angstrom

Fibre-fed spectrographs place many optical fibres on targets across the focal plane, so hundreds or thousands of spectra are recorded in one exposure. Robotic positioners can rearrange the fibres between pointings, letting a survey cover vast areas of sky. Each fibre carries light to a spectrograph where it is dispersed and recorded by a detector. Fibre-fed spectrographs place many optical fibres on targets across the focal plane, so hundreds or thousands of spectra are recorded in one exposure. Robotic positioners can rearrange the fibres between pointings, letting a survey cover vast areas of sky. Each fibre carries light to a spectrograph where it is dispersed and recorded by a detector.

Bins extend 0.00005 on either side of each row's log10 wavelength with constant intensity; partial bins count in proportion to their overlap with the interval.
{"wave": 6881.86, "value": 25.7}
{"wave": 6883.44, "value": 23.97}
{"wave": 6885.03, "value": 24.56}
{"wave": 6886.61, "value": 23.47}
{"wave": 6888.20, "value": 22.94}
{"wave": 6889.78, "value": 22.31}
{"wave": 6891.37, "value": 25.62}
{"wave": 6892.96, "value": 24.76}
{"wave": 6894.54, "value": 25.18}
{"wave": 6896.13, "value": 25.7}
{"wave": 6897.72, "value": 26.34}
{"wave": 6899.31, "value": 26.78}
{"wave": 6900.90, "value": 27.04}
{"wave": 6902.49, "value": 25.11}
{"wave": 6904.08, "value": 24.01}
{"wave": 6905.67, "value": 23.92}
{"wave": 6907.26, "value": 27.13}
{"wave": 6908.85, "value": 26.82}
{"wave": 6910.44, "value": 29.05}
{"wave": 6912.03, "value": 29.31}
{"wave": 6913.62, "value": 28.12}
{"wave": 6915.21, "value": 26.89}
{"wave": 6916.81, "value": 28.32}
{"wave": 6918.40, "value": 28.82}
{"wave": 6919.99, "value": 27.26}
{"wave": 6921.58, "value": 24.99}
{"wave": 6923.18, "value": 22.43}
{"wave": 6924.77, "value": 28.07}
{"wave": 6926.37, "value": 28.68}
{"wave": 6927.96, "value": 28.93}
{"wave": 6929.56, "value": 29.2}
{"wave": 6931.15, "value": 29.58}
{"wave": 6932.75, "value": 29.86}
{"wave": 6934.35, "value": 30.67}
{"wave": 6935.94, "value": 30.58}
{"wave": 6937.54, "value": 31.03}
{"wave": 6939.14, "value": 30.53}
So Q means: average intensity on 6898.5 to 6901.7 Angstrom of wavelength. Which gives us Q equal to 26.9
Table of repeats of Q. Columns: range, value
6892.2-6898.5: 25.5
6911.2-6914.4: 28.7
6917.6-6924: 25.9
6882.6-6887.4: 24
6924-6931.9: 28.9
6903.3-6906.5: 24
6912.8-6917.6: 27.8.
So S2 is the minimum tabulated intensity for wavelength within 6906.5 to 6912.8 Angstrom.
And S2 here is 26.82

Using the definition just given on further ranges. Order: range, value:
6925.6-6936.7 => 28.68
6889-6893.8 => 22.31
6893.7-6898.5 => 25.18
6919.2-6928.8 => 22.43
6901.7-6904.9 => 24.01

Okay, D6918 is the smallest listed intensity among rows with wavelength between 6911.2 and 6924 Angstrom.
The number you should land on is 22.43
